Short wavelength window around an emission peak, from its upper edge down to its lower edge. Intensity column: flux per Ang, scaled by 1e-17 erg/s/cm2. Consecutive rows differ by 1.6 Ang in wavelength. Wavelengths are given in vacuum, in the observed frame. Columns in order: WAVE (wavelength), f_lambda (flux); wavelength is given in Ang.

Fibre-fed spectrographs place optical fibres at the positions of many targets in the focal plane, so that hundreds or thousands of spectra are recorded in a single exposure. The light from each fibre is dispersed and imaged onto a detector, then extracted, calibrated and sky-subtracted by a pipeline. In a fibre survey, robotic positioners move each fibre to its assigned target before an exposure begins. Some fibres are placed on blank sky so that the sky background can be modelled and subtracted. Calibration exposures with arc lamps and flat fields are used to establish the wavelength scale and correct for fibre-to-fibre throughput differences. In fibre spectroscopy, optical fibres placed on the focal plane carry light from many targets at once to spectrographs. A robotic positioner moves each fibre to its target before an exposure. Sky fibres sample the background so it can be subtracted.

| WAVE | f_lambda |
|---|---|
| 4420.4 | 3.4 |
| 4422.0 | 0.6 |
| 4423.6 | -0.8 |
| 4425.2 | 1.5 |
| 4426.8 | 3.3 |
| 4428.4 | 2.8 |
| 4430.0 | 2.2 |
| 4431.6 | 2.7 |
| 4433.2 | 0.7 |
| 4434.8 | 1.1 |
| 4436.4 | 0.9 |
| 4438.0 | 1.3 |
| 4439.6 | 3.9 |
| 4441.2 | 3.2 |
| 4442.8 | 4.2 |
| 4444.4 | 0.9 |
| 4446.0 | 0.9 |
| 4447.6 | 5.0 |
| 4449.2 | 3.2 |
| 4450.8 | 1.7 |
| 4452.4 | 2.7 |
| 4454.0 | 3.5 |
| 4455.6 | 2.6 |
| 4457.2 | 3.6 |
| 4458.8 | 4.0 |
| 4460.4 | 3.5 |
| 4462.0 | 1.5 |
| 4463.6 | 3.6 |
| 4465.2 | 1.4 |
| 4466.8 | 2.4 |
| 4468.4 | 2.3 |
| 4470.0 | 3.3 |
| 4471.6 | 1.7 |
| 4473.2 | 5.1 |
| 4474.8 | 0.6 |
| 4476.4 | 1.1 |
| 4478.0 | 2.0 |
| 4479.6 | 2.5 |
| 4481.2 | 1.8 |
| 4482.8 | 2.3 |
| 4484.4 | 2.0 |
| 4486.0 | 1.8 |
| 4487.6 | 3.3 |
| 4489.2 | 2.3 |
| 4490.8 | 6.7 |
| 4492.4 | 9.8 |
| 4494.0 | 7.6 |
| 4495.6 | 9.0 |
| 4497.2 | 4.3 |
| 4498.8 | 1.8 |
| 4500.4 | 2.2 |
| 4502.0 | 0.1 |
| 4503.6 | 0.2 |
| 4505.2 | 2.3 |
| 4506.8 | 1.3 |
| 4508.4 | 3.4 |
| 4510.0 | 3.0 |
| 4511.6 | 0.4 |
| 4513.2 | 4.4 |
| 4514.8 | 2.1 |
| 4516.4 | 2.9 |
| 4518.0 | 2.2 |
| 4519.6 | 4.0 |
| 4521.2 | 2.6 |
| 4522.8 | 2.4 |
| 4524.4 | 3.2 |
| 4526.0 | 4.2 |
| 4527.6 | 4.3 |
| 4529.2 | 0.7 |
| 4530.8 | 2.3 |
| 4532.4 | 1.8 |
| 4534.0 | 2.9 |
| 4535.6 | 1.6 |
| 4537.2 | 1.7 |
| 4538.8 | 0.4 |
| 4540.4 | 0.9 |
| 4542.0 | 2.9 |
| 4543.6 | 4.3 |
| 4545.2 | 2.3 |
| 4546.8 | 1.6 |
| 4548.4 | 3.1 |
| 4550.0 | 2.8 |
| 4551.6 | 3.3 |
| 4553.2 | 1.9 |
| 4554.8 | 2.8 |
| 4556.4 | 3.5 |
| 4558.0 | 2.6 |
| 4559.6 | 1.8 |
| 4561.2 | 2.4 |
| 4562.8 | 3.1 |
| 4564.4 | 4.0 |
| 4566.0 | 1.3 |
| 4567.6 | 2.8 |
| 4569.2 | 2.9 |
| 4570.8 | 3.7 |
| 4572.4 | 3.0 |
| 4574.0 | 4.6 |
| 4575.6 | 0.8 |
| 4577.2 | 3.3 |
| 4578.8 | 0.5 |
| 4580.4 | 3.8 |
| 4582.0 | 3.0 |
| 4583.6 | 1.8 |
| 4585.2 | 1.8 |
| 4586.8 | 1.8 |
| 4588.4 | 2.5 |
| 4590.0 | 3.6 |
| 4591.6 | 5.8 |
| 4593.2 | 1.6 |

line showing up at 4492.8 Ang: [O II] 3727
